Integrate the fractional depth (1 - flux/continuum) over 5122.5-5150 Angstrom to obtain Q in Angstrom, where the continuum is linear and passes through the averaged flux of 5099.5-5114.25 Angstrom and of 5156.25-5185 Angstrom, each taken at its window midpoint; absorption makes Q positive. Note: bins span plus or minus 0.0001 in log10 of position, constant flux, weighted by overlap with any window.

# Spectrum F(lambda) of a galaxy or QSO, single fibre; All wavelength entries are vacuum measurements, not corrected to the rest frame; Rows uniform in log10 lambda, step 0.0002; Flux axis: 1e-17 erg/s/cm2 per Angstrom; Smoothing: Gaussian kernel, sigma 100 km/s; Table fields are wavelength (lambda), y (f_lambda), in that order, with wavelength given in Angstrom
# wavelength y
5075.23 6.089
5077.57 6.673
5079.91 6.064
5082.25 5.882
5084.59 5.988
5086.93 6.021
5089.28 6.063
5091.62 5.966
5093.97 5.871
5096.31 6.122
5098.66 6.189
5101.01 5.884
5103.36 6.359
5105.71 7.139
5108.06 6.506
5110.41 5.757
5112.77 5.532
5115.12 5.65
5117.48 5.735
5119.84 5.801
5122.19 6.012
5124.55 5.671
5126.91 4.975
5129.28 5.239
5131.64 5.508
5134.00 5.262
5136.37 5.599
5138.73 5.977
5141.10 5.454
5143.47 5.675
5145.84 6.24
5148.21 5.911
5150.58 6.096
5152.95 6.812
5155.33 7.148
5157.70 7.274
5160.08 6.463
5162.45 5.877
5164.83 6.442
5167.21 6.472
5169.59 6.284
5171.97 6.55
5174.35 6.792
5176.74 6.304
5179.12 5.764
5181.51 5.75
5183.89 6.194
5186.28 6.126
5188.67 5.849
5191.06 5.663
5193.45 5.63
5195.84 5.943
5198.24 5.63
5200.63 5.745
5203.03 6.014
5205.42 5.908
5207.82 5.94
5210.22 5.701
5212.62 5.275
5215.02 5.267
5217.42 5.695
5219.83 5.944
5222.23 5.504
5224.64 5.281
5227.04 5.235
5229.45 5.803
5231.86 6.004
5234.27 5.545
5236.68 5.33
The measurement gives 2.8 Angstrom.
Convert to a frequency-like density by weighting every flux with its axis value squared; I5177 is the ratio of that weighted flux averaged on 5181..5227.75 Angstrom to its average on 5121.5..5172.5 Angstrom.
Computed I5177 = 1.0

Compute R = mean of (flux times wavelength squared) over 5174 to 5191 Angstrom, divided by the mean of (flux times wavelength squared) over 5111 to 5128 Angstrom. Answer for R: 1.1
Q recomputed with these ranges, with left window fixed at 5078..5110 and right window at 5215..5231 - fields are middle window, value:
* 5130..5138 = 0.7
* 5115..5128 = 0.8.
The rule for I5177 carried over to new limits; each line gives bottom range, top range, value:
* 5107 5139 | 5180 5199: 1.06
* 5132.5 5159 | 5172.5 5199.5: 0.99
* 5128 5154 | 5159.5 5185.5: 1.09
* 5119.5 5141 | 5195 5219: 1.06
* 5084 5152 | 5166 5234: 1.03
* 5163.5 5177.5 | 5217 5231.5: 0.88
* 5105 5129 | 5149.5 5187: 1.12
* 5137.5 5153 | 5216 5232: 0.97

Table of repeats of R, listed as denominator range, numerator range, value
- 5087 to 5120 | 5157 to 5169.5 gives 1.09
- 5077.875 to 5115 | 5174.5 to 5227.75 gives 0.99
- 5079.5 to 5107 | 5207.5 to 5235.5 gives 0.96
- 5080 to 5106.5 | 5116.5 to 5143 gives 0.92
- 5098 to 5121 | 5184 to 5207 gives 1.00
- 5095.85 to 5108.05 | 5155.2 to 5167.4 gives 1.06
